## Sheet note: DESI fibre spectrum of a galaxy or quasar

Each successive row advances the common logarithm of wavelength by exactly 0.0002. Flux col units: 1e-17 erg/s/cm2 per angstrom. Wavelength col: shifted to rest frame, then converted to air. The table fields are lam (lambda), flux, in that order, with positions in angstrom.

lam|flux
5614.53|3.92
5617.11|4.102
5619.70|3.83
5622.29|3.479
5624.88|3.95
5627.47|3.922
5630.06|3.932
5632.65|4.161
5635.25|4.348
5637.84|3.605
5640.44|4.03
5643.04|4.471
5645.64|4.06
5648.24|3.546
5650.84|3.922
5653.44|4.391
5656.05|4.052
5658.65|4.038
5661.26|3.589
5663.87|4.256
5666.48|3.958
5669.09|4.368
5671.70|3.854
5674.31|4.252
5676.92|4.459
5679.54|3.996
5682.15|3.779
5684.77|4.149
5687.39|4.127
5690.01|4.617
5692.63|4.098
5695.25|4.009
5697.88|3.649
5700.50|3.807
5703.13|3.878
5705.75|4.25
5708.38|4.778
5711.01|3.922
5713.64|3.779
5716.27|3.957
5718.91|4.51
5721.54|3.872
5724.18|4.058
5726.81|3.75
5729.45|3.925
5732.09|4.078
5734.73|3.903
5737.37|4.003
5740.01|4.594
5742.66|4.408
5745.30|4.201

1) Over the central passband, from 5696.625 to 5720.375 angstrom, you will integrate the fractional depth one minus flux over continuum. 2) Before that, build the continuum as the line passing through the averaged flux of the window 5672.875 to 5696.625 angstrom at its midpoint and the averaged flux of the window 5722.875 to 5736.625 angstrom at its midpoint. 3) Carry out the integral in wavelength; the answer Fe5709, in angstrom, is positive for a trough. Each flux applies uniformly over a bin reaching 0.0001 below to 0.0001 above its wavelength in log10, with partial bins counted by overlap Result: -0.1 angstrom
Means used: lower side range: 4.16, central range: 4.06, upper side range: 3.95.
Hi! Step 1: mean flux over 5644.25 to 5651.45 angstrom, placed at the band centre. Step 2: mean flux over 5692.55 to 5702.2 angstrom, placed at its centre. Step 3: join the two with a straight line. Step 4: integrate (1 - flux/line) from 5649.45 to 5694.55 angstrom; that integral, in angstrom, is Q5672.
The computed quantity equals -3.0 angstrom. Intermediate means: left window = 3.84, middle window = 4.11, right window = 3.86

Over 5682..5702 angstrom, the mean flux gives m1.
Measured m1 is 4.04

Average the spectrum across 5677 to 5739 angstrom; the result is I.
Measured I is 4.05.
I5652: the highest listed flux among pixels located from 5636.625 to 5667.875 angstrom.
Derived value 4.471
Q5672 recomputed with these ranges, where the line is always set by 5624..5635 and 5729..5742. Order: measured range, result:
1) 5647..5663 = 0.47 angstrom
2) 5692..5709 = 0.24 angstrom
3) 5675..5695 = -0.44 angstrom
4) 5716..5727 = 0.13 angstrom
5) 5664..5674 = -0.09 angstrom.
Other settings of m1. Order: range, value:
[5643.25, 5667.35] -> 4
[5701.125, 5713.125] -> 4.16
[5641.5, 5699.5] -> 4.07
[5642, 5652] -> 3.99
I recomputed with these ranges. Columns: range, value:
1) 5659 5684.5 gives 4.06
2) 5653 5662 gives 4.01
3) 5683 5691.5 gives 4.26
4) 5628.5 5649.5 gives 4.02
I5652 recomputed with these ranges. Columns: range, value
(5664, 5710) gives 4.778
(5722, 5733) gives 4.078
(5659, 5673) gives 4.368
